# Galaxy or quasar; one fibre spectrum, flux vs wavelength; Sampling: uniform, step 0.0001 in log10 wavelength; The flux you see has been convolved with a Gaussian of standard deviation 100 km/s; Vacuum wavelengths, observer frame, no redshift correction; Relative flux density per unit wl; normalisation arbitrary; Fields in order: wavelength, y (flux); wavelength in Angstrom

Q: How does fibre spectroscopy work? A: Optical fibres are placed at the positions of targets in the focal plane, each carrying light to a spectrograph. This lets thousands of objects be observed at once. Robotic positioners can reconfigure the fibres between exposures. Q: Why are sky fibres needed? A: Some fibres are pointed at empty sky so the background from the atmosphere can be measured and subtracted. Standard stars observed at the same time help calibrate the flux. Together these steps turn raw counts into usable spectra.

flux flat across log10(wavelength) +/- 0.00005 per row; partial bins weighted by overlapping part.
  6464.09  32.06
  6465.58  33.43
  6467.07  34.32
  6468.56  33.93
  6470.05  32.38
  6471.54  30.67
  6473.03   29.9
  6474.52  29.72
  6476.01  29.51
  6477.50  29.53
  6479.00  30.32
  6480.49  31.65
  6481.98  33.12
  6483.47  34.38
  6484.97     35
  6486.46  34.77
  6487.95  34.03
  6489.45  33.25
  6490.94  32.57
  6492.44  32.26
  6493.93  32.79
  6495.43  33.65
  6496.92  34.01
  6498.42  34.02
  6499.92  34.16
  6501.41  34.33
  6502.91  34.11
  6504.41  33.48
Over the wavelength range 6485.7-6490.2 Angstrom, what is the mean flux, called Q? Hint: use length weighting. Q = 34.1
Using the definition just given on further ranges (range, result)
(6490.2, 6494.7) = 32.5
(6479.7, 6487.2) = 33.8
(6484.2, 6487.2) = 34.8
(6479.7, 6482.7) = 32.4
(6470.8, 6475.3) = 30.1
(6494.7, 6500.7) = 34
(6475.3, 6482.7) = 30.8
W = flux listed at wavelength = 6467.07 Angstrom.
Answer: 34.32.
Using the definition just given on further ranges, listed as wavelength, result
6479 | 30.32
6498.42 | 34.02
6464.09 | 32.06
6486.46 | 34.77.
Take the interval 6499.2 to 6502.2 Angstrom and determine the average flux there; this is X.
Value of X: 34.3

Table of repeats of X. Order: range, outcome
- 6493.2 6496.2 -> 33.2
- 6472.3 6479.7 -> 29.8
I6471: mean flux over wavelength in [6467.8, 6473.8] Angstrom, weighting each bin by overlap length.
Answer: 31.7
